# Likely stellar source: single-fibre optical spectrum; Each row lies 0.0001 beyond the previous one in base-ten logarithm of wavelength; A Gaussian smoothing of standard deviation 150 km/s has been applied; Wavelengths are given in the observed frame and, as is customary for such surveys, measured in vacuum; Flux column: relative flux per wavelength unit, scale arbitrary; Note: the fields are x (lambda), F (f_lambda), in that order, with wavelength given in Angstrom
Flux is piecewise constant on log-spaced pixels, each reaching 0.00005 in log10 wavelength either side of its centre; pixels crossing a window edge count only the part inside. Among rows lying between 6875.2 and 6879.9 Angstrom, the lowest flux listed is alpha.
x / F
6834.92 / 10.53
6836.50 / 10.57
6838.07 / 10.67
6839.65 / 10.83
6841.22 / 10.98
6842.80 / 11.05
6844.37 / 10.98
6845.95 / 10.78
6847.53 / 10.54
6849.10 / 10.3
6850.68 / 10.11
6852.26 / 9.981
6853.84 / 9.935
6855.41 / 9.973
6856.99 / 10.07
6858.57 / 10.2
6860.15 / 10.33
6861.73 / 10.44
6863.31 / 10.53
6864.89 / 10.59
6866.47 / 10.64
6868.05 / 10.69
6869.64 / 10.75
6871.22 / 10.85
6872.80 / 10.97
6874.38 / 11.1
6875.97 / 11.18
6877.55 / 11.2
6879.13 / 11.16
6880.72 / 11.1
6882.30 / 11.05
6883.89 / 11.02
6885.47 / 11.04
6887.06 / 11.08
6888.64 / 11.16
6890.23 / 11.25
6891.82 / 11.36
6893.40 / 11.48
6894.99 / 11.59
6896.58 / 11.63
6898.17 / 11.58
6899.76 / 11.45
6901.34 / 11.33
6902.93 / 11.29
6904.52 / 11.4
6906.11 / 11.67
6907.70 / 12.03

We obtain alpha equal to 11.16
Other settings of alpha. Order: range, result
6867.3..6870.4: 10.69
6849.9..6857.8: 9.935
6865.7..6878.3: 10.64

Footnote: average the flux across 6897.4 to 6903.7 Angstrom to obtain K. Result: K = 11.4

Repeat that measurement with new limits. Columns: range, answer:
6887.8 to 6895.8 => 11.4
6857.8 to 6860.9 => 10.3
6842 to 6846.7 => 10.9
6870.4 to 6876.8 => 11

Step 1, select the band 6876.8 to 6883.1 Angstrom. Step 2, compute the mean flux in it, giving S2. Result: 11.1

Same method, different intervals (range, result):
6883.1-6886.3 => 11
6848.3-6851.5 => 10.2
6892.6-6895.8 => 11.5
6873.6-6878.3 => 11.2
